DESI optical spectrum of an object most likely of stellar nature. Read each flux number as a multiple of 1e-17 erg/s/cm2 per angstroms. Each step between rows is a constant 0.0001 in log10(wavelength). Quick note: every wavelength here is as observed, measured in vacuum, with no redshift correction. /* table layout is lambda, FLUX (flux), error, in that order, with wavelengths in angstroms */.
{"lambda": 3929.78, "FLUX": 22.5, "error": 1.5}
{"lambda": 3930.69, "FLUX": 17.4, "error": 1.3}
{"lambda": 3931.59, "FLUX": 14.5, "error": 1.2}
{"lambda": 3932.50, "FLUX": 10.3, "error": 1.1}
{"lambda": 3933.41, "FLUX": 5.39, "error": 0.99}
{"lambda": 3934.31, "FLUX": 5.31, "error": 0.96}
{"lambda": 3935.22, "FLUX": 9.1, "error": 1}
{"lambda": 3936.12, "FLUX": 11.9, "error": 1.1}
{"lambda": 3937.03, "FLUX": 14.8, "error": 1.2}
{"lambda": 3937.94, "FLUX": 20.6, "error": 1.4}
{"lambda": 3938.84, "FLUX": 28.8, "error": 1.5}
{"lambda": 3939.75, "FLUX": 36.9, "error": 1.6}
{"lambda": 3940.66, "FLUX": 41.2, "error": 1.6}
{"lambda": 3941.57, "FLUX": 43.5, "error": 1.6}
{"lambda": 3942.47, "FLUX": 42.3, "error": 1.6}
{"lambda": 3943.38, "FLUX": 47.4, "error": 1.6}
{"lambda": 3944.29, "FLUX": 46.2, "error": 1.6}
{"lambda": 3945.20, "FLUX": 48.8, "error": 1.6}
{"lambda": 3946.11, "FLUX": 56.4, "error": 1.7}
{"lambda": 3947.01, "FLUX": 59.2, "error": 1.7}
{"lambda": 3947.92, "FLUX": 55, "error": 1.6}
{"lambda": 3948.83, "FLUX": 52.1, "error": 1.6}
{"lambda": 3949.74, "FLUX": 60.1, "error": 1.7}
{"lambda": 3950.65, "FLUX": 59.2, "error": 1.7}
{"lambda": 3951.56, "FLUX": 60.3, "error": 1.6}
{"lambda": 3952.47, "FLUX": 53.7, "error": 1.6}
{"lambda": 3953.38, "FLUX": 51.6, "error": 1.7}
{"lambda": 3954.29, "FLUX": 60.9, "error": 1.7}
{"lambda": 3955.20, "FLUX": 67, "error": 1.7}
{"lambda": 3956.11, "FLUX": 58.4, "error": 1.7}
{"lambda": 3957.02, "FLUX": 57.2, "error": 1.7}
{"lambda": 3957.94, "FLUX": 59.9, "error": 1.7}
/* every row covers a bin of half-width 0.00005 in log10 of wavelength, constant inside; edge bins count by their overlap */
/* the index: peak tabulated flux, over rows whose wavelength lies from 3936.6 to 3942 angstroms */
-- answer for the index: 43.5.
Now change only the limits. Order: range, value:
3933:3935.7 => 9.1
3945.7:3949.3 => 59.2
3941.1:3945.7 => 48.8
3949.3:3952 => 60.3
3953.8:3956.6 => 67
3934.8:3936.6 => 11.9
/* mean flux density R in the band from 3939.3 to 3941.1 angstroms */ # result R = 39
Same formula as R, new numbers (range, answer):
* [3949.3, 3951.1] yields 59.6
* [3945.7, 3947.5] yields 58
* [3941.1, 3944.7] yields 44.8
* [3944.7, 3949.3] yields 54.3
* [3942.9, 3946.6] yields 49.8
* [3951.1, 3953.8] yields 55.3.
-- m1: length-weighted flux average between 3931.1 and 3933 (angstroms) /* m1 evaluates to 12.3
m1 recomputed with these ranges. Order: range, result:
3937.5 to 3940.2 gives 28.8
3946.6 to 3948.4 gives 56.9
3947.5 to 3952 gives 57.3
